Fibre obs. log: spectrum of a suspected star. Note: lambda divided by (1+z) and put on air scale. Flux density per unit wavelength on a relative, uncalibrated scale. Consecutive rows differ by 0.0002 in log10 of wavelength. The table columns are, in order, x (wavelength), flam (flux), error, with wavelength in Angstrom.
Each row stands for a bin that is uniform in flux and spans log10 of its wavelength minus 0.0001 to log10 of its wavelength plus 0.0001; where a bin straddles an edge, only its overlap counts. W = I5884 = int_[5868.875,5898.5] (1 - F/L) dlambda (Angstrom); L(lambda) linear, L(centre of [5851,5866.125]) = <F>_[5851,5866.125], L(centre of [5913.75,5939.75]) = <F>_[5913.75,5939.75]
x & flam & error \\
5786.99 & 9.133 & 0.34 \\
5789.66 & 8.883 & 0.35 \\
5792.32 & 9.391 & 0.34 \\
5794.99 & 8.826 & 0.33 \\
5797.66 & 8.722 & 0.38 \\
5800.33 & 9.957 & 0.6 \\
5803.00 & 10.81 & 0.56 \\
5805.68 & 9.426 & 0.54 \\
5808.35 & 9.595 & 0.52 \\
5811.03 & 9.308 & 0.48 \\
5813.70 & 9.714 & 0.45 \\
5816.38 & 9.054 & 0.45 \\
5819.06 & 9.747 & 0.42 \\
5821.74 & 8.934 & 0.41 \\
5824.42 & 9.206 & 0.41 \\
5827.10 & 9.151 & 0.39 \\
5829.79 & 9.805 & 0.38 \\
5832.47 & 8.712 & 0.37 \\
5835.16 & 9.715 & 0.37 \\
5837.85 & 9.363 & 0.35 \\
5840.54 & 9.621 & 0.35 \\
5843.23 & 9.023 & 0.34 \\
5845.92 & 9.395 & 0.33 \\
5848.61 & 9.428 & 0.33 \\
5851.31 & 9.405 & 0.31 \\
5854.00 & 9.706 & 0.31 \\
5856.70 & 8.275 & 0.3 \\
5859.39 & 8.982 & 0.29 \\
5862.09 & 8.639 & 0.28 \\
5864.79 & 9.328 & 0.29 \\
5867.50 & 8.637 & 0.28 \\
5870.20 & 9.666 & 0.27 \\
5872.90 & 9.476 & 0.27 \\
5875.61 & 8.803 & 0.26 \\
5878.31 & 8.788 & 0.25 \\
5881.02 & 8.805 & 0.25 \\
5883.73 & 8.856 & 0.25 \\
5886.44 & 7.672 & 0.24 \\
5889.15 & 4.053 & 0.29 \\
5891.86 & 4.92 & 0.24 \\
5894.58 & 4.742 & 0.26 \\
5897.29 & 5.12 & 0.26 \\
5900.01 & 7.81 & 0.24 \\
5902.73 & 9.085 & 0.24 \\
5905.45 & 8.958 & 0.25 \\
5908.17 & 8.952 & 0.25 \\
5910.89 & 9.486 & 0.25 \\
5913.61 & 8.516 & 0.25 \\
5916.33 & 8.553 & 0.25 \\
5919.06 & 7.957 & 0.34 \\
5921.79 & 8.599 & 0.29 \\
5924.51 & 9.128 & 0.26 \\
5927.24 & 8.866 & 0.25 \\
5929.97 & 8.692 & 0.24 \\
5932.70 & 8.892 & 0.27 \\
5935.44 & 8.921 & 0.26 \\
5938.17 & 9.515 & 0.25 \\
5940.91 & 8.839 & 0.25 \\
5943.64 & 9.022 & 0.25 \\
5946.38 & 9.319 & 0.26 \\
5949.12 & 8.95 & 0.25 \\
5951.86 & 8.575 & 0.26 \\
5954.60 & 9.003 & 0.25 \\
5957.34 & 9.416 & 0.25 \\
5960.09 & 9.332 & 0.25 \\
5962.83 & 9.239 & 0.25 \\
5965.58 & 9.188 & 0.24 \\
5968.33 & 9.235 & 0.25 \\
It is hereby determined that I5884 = 5.26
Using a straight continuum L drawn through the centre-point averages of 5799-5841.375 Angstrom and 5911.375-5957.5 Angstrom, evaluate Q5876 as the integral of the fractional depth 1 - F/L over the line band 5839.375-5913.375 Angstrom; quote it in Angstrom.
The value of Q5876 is 6.8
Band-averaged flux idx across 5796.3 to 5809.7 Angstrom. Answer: 9.7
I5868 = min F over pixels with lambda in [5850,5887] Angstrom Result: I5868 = 7.672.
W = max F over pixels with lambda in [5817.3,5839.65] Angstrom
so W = 9.805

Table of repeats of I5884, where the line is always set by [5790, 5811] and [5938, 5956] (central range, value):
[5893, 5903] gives 3.0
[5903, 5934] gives 1.0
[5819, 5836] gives 0.2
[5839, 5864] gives 0.4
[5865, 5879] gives 0.2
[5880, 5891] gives 2.4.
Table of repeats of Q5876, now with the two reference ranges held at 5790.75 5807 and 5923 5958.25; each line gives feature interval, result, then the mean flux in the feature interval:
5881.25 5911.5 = 6.3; 7.24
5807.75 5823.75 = 0.1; 9.38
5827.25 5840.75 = 0.0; 9.4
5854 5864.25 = 0.5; 8.83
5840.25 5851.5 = 0.0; 9.35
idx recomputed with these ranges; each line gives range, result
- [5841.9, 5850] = 9.28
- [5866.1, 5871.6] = 9.15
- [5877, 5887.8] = 8.53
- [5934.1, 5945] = 9.08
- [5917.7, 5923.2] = 8.29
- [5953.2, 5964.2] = 9.25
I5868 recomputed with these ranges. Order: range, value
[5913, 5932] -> 7.957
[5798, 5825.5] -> 8.934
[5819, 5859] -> 8.275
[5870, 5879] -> 8.788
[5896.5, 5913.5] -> 5.12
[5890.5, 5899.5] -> 4.742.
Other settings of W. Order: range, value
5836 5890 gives 9.706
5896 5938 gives 9.486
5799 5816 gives 10.81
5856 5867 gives 9.328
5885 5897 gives 7.672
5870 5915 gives 9.666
